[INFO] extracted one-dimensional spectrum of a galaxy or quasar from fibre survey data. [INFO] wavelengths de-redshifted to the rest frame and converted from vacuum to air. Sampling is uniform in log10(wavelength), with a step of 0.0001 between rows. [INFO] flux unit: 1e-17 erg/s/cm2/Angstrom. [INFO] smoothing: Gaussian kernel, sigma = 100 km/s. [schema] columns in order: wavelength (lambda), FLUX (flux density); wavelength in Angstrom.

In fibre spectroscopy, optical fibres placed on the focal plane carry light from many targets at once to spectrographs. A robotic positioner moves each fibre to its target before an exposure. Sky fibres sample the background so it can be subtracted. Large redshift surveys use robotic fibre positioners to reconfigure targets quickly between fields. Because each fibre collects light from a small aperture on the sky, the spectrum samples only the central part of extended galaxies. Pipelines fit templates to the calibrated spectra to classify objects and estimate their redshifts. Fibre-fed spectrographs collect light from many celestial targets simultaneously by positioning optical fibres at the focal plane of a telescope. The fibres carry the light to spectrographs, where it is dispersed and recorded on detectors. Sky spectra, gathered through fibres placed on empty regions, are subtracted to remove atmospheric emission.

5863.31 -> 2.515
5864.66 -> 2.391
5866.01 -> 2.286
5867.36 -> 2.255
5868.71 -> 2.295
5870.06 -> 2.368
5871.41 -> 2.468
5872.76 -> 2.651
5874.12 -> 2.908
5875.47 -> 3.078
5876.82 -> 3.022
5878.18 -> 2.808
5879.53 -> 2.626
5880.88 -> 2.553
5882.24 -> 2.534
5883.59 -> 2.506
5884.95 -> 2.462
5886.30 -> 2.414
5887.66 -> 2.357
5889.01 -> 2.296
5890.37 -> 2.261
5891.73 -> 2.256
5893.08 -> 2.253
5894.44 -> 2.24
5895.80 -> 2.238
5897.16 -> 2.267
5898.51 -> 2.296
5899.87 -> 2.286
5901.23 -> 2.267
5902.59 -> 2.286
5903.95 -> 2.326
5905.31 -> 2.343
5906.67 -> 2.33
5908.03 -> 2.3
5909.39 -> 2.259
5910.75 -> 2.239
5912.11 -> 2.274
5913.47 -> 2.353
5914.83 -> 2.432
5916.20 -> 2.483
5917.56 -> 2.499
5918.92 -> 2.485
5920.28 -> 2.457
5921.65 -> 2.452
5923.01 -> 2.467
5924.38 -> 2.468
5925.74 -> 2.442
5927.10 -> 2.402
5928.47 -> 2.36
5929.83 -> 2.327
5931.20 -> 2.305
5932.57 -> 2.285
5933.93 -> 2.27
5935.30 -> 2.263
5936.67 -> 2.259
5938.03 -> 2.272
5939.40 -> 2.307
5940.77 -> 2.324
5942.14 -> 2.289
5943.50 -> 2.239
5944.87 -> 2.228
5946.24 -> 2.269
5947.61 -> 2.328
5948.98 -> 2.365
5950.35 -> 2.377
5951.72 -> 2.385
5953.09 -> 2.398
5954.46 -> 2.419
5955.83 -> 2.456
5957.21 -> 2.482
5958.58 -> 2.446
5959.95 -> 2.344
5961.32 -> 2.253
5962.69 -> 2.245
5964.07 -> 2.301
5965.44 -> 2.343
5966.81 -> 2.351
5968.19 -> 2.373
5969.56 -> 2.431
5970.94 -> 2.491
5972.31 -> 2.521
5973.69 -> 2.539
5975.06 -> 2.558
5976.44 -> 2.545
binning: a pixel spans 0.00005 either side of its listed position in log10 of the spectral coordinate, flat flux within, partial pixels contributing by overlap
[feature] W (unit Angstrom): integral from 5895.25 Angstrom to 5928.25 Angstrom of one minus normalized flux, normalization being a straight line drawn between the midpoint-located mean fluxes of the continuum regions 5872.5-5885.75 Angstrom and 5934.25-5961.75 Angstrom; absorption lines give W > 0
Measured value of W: 2.22 Angstrom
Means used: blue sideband 2.71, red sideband 2.34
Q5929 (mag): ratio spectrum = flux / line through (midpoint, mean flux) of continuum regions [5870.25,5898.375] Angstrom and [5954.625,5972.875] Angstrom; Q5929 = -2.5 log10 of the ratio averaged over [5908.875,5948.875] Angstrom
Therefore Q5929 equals 0.04 mag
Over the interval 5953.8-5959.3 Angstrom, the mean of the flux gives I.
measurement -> 2.45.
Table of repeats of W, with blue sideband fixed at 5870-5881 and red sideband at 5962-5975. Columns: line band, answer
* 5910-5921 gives 0.8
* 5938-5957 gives 1.1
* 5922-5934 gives 0.8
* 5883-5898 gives 2.1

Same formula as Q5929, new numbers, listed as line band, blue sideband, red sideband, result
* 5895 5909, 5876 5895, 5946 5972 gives 0.07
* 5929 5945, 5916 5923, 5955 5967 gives 0.07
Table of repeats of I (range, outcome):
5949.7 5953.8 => 2.39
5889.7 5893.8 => 2.26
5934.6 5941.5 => 2.28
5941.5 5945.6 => 2.26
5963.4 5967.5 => 2.33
